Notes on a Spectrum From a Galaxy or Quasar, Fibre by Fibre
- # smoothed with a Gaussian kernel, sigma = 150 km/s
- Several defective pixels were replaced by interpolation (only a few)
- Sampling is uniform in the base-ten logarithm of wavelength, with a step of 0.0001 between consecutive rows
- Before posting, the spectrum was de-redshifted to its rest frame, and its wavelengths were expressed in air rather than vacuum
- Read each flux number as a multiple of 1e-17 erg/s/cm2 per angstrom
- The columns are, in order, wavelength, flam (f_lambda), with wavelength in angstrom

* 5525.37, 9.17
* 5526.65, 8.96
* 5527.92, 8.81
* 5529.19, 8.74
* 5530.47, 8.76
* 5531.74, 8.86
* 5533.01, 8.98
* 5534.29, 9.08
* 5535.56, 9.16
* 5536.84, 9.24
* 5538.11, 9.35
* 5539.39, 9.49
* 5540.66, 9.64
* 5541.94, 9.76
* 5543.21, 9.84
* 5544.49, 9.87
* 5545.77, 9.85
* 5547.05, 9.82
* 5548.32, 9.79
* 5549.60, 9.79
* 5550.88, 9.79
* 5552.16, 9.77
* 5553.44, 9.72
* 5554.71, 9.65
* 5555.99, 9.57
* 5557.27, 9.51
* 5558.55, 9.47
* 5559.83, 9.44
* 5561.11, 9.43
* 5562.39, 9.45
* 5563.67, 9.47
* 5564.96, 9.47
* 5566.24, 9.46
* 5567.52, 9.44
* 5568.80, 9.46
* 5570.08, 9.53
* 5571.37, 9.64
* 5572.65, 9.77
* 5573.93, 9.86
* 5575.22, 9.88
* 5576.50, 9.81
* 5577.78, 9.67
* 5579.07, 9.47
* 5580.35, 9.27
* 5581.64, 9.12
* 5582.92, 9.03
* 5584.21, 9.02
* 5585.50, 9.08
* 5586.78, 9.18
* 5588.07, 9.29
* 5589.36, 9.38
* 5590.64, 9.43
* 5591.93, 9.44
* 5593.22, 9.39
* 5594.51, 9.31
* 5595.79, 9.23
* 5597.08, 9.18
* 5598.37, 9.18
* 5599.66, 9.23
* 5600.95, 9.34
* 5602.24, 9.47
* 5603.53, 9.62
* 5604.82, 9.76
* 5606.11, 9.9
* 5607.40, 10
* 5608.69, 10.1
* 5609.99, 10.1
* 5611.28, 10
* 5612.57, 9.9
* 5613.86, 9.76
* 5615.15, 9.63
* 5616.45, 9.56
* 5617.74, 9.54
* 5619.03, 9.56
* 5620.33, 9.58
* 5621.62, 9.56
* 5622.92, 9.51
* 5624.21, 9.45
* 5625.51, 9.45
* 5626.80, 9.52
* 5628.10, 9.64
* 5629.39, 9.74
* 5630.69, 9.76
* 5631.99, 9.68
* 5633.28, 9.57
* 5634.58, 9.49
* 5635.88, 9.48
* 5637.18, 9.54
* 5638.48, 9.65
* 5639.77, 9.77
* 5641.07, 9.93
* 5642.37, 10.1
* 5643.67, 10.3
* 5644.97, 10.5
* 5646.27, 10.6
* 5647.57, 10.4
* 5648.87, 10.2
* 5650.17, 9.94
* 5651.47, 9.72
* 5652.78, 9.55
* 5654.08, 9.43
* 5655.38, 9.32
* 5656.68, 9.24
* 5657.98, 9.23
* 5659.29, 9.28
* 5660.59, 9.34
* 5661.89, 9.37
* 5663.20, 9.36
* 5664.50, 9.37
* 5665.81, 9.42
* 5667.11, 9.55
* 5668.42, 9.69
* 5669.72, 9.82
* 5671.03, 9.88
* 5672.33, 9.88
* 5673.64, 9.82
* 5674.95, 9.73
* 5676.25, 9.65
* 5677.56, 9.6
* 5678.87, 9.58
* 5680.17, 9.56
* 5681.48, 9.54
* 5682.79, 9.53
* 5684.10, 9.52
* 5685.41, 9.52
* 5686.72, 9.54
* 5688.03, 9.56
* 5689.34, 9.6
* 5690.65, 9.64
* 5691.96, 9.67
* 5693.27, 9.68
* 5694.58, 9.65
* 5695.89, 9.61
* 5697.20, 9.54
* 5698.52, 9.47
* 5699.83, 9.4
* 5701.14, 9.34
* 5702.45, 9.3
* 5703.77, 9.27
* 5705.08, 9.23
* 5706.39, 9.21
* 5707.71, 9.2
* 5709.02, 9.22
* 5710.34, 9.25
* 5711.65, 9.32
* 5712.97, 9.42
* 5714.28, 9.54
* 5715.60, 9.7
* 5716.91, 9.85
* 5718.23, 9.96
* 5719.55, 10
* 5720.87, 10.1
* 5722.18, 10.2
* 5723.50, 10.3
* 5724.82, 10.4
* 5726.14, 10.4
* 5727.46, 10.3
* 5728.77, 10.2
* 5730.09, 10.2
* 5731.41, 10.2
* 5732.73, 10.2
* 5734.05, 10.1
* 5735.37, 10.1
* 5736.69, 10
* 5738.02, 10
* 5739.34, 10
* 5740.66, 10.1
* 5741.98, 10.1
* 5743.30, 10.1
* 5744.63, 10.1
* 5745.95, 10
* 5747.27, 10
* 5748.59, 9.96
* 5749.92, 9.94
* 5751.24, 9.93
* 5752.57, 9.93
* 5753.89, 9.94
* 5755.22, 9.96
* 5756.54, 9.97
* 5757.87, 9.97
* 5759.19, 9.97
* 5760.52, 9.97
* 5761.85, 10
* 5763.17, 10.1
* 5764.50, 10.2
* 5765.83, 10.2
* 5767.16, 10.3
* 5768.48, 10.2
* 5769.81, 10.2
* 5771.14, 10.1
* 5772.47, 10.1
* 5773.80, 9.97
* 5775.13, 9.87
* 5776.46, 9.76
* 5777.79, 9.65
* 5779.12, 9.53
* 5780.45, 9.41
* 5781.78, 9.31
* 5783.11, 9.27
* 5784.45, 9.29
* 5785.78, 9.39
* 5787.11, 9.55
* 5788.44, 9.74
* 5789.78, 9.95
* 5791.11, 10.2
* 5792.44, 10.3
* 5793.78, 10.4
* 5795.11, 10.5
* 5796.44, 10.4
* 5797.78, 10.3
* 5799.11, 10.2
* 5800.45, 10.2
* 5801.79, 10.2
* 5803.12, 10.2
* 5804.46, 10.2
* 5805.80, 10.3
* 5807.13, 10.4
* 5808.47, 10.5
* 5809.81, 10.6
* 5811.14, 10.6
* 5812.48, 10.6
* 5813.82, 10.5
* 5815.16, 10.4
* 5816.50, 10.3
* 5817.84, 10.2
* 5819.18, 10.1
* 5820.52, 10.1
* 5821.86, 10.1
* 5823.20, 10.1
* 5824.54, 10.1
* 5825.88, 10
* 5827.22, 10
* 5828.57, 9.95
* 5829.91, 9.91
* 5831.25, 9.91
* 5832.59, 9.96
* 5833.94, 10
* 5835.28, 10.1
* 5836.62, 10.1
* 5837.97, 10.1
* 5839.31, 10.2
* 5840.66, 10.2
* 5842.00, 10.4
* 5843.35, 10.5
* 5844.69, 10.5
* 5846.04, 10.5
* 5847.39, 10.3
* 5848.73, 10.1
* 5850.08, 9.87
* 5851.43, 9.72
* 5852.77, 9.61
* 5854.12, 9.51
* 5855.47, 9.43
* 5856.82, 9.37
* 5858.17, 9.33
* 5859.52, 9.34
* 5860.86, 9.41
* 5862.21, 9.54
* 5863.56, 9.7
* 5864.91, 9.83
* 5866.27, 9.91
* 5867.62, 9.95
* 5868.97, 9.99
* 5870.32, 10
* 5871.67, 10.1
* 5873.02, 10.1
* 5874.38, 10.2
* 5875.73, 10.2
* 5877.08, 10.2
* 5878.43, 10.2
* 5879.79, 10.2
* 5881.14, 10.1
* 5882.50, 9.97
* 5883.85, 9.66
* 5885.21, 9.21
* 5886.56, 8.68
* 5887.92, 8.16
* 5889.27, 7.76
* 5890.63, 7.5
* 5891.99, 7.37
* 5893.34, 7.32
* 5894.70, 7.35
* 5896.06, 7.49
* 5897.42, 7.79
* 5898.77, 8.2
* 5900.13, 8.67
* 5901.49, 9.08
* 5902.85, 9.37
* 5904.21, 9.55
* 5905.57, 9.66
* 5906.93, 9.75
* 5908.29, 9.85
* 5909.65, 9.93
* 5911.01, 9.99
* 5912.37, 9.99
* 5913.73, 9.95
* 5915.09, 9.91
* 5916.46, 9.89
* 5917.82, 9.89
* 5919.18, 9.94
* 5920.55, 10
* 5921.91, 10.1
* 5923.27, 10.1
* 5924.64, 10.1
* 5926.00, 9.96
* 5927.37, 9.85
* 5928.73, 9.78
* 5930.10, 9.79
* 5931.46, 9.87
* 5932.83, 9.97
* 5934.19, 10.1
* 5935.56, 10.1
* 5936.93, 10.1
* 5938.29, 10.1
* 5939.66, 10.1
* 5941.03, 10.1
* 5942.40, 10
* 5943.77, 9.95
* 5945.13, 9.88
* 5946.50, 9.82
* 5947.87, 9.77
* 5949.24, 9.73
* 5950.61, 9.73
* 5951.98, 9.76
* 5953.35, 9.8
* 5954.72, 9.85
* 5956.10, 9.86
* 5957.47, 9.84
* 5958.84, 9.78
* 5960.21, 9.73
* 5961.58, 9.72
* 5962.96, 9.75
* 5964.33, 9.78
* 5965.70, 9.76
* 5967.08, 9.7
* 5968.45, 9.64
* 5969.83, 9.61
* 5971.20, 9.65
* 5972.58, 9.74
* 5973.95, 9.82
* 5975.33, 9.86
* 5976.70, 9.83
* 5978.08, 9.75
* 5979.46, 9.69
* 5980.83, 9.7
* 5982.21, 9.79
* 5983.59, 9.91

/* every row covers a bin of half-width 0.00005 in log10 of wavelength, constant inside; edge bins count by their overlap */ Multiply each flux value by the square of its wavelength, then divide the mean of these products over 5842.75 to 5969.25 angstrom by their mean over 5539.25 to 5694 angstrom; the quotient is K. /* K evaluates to 1.1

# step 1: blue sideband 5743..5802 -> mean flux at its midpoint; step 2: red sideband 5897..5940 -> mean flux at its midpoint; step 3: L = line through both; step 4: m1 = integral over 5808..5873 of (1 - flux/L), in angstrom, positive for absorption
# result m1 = -1.1 angstrom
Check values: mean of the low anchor 9.96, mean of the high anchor 9.74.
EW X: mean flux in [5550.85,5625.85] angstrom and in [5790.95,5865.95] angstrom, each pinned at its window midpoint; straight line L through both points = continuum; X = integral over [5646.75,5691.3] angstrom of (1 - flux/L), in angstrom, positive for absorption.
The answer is 0.53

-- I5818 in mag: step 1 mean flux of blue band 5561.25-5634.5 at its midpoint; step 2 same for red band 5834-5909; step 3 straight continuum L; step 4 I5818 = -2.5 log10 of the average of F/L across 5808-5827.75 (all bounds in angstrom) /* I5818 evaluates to -0.09 mag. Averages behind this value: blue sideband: 9.53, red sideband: 9.48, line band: 10.3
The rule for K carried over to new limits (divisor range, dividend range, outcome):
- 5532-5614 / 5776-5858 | 1.15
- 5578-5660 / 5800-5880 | 1.13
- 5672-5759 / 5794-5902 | 1.04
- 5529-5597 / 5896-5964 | 1.17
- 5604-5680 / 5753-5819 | 1.09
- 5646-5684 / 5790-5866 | 1.11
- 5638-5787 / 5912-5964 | 1.09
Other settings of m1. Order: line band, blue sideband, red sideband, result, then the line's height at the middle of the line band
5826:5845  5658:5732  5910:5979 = -0.7 angstrom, 9.78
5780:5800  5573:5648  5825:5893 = -0.4 angstrom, 9.7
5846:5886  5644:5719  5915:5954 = 0.0 angstrom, 9.84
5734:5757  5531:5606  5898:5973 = -0.9 angstrom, 9.63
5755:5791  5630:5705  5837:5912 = -1.1 angstrom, 9.56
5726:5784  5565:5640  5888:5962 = -2.8 angstrom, 9.52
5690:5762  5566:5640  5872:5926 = -2.9 angstrom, 9.45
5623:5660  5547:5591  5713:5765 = 0.0 angstrom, 9.74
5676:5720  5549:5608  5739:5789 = 1.1 angstrom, 9.75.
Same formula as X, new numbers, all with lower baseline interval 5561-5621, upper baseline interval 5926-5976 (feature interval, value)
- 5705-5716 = 0.3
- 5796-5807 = -0.6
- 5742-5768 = -1.0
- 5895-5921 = 1.1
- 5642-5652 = -0.7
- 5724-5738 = -0.8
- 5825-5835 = -0.2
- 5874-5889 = 0.2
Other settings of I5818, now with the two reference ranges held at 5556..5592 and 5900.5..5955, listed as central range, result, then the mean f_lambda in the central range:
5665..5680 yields -0.014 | 9.69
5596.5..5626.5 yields -0.015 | 9.63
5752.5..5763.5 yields -0.035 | 9.98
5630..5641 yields -0.013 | 9.63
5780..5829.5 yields -0.042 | 10.1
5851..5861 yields 0.036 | 9.47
